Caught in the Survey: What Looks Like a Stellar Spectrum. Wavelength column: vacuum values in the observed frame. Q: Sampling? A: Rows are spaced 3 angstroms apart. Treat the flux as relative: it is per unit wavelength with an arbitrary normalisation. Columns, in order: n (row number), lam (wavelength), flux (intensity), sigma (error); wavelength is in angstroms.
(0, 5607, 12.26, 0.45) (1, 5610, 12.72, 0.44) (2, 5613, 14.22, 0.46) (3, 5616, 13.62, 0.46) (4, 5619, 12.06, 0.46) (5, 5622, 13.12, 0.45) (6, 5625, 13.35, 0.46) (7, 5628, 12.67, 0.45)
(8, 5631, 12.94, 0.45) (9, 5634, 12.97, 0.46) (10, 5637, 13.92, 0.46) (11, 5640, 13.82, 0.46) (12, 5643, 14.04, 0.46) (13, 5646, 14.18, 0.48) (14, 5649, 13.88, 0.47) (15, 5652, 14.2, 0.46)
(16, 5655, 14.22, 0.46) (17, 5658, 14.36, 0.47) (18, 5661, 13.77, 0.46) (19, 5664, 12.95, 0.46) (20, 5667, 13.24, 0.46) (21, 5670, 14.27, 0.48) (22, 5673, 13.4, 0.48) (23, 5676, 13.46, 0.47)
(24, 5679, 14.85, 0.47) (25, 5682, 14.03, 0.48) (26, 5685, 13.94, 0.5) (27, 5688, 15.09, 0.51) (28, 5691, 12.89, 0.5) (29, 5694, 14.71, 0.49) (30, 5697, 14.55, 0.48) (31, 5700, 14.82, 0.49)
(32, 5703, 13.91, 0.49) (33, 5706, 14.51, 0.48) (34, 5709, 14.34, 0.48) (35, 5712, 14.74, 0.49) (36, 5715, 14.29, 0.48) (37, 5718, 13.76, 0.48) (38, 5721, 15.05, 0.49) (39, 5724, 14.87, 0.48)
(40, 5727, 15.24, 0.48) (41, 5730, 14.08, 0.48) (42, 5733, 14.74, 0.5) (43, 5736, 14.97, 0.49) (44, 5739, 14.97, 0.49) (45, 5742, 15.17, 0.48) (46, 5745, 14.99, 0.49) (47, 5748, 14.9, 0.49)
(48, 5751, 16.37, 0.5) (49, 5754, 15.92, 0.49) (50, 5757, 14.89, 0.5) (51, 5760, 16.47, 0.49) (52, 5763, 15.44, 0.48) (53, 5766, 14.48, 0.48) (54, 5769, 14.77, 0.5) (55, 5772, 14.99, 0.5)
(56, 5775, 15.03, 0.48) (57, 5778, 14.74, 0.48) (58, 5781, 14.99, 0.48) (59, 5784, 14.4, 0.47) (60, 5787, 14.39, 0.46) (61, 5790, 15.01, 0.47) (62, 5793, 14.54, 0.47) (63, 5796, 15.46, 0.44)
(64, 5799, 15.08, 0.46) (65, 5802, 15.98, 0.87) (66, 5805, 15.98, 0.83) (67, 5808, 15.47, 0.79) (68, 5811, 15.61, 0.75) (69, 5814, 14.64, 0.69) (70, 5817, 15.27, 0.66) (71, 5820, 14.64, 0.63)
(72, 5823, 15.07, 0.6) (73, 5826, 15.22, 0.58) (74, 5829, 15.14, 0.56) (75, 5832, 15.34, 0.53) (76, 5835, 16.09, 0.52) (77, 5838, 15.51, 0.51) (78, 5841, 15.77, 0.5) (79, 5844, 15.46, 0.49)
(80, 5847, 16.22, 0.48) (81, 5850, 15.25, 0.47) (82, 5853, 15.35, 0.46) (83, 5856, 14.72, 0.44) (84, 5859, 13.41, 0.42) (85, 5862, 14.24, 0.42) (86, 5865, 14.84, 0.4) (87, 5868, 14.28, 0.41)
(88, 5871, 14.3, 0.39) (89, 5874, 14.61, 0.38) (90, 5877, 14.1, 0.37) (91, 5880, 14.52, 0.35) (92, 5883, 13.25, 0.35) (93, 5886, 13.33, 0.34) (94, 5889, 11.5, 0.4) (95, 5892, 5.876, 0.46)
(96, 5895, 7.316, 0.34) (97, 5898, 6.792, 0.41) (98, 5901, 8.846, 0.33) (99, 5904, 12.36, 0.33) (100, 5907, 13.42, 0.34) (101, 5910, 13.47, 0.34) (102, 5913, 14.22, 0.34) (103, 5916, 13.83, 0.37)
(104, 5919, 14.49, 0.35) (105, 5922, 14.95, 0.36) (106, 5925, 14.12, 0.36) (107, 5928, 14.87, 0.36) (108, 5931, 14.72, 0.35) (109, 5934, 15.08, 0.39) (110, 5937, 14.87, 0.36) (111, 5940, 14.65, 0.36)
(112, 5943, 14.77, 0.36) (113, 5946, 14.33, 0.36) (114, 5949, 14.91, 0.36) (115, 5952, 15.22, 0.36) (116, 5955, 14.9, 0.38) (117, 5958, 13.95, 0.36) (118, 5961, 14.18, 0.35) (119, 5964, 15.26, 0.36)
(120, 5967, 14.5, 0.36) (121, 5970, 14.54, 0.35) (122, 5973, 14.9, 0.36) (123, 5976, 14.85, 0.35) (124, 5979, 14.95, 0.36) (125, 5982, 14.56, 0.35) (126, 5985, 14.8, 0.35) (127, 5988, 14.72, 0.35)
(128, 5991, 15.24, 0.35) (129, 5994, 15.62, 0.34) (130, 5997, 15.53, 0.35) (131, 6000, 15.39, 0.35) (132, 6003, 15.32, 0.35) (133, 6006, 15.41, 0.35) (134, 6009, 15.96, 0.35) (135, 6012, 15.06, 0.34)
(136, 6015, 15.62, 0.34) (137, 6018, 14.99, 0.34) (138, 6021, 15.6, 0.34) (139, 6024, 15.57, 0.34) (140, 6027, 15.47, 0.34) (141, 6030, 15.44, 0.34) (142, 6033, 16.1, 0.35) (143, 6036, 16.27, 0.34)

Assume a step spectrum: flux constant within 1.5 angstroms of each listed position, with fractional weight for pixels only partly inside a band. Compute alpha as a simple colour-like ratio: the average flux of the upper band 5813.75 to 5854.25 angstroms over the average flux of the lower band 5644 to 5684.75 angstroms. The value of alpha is 1.11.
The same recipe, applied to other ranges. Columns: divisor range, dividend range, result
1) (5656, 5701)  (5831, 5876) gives 1.07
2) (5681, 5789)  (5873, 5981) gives 0.92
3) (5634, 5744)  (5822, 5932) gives 0.96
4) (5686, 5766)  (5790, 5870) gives 1.02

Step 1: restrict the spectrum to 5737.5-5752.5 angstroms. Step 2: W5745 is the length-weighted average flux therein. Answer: 15.3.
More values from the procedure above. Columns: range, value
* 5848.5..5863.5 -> 14.6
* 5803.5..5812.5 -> 15.7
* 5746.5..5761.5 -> 15.7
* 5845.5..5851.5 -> 15.7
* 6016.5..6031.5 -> 15.4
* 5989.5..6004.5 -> 15.4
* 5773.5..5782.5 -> 14.9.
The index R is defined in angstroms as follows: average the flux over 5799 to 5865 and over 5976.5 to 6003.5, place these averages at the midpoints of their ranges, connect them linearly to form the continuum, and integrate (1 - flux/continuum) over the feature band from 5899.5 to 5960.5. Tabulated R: 4.26 angstroms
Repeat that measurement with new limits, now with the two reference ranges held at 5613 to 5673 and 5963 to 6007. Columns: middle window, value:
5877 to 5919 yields 8.64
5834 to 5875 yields -1.48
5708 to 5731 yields -1.10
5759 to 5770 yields -0.91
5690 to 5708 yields -0.60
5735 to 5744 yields -0.68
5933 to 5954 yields 0.04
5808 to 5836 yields -1.73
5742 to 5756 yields -1.46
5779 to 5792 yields -0.47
